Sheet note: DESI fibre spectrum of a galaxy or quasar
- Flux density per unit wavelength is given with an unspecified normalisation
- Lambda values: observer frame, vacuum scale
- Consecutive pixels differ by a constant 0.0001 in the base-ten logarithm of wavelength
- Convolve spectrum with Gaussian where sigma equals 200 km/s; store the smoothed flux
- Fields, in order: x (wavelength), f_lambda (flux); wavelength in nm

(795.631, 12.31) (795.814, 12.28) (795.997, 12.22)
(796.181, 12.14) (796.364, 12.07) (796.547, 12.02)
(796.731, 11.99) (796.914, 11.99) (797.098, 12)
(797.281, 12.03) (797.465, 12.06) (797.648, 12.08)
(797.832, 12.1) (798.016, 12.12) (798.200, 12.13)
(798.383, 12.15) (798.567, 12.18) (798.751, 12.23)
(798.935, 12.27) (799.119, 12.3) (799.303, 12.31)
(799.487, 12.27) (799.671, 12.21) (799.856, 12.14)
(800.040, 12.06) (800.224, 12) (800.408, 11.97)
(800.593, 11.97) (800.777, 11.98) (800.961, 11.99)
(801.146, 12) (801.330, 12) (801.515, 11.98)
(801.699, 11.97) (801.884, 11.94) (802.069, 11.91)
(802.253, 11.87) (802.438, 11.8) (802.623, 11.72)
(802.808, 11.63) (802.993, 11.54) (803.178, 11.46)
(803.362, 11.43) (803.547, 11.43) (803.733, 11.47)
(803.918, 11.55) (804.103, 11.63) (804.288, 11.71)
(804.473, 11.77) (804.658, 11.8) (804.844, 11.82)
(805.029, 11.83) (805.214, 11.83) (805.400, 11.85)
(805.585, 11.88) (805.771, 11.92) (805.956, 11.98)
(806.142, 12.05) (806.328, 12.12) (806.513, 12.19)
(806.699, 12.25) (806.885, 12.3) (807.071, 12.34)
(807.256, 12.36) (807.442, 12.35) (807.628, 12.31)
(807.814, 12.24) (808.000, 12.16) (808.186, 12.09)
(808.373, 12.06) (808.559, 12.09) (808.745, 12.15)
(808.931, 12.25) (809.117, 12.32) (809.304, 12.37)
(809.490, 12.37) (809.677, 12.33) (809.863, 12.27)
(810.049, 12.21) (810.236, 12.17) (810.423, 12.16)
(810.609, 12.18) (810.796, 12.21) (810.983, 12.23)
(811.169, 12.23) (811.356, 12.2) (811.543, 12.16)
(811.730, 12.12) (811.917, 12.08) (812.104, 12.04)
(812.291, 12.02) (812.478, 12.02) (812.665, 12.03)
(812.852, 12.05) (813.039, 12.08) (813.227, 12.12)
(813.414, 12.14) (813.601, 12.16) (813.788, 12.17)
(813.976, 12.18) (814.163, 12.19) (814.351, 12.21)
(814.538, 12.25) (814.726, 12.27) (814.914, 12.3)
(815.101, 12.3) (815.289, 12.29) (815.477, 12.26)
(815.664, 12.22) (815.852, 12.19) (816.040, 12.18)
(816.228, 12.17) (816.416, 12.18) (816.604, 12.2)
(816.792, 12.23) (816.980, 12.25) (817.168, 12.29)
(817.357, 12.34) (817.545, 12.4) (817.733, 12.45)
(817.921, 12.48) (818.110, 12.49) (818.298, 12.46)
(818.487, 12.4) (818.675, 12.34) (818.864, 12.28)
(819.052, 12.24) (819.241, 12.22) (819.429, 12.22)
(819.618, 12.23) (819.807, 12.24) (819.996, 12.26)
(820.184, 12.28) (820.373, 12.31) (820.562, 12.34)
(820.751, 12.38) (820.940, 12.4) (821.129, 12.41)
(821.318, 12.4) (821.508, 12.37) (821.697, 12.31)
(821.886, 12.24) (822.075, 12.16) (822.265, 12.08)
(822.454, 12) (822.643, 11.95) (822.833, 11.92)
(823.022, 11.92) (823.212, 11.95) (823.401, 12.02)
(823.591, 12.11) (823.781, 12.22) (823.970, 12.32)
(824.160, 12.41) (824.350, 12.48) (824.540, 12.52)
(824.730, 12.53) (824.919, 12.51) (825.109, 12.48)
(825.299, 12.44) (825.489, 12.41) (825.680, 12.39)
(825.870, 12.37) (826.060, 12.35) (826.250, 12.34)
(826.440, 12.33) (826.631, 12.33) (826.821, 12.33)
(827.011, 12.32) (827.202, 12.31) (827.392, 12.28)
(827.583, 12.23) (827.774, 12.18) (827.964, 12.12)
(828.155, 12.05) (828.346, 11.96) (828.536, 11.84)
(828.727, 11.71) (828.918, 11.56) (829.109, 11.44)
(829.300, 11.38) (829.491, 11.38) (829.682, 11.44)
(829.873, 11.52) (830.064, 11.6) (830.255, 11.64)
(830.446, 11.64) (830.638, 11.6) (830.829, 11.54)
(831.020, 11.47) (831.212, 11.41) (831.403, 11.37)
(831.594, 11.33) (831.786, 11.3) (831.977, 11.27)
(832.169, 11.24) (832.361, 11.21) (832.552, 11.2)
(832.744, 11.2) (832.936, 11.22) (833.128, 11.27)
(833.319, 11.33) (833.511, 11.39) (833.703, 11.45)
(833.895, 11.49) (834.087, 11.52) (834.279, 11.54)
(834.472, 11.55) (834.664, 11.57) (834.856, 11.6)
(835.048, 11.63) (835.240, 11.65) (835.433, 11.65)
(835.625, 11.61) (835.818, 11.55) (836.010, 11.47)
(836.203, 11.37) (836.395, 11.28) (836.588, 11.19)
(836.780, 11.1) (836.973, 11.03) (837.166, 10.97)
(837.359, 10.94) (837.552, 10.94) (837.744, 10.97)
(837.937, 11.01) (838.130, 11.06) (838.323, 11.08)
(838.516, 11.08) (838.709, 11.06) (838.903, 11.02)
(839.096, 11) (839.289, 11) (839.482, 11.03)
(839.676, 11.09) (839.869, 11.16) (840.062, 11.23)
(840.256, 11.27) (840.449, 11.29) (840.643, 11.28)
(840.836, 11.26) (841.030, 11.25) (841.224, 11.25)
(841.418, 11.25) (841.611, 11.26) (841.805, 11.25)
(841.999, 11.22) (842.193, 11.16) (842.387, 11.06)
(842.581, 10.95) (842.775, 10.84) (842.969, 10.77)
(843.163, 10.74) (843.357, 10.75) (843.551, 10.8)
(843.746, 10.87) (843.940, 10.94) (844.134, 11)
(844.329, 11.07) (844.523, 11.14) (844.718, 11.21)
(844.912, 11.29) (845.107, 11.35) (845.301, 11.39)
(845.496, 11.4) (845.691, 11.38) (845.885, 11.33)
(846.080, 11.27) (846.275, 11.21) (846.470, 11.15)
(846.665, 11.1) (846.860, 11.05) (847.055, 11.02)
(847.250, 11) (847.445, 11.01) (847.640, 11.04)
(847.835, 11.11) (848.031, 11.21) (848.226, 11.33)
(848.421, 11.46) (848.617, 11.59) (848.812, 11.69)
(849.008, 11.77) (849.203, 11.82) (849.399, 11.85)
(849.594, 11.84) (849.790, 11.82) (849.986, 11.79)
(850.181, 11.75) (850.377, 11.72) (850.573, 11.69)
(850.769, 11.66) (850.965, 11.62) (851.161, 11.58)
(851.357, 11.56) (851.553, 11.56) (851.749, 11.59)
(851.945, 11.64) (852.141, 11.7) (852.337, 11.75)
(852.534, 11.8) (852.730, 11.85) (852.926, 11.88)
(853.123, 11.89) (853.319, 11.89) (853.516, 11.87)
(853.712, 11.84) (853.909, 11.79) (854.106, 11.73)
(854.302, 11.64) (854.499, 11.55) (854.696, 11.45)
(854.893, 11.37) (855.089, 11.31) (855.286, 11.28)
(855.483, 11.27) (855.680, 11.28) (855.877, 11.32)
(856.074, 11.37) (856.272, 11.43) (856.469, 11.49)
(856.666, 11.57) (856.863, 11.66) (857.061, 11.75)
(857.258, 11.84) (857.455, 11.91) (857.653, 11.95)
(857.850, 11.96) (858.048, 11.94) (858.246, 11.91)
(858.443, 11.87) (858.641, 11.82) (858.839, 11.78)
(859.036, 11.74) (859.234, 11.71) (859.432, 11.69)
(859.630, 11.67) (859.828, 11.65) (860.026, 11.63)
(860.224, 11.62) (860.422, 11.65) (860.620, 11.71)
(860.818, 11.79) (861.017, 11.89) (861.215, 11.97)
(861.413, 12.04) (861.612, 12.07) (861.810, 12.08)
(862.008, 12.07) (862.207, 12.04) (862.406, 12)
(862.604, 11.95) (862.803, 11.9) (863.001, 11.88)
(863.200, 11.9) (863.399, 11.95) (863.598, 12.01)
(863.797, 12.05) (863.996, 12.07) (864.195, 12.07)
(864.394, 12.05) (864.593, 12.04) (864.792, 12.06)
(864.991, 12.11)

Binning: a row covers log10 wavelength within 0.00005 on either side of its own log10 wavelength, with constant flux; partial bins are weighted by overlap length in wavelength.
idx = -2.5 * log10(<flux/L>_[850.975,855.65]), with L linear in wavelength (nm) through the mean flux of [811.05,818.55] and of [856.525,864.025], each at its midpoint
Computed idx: 0.025 mag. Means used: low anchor 12.2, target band 11.6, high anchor 11.9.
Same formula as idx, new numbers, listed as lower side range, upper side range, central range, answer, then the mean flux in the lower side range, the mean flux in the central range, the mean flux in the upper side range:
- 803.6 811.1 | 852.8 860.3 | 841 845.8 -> 0.064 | 12.1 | 11.1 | 11.7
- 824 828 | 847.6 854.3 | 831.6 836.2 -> 0.066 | 12.4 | 11.4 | 11.7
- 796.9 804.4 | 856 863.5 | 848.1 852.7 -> 0.014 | 11.9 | 11.7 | 11.8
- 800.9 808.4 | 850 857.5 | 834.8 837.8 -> 0.039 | 11.9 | 11.3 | 11.6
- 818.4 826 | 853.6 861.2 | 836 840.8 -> 0.083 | 12.3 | 11.1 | 11.7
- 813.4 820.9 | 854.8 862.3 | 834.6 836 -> 0.039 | 12.3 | 11.6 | 11.7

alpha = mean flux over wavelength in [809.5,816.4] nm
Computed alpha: 12.2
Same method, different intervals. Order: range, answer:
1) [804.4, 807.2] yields 12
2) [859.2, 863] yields 11.9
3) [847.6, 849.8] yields 11.5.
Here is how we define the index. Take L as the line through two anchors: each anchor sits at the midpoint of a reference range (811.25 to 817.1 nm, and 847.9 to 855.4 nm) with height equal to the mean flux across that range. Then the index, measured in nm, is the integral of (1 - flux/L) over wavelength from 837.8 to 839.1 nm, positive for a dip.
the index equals 0.09 nm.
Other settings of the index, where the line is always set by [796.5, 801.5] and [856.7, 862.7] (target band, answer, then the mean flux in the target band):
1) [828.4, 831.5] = 0.11 nm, 11.5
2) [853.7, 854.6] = 0.01 nm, 11.7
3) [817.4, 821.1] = -0.10 nm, 12.3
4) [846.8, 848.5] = 0.11 nm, 11.1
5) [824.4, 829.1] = -0.10 nm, 12.2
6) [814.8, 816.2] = -0.03 nm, 12.2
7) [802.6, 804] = 0.06 nm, 11.5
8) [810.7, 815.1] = -0.04 nm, 12.2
